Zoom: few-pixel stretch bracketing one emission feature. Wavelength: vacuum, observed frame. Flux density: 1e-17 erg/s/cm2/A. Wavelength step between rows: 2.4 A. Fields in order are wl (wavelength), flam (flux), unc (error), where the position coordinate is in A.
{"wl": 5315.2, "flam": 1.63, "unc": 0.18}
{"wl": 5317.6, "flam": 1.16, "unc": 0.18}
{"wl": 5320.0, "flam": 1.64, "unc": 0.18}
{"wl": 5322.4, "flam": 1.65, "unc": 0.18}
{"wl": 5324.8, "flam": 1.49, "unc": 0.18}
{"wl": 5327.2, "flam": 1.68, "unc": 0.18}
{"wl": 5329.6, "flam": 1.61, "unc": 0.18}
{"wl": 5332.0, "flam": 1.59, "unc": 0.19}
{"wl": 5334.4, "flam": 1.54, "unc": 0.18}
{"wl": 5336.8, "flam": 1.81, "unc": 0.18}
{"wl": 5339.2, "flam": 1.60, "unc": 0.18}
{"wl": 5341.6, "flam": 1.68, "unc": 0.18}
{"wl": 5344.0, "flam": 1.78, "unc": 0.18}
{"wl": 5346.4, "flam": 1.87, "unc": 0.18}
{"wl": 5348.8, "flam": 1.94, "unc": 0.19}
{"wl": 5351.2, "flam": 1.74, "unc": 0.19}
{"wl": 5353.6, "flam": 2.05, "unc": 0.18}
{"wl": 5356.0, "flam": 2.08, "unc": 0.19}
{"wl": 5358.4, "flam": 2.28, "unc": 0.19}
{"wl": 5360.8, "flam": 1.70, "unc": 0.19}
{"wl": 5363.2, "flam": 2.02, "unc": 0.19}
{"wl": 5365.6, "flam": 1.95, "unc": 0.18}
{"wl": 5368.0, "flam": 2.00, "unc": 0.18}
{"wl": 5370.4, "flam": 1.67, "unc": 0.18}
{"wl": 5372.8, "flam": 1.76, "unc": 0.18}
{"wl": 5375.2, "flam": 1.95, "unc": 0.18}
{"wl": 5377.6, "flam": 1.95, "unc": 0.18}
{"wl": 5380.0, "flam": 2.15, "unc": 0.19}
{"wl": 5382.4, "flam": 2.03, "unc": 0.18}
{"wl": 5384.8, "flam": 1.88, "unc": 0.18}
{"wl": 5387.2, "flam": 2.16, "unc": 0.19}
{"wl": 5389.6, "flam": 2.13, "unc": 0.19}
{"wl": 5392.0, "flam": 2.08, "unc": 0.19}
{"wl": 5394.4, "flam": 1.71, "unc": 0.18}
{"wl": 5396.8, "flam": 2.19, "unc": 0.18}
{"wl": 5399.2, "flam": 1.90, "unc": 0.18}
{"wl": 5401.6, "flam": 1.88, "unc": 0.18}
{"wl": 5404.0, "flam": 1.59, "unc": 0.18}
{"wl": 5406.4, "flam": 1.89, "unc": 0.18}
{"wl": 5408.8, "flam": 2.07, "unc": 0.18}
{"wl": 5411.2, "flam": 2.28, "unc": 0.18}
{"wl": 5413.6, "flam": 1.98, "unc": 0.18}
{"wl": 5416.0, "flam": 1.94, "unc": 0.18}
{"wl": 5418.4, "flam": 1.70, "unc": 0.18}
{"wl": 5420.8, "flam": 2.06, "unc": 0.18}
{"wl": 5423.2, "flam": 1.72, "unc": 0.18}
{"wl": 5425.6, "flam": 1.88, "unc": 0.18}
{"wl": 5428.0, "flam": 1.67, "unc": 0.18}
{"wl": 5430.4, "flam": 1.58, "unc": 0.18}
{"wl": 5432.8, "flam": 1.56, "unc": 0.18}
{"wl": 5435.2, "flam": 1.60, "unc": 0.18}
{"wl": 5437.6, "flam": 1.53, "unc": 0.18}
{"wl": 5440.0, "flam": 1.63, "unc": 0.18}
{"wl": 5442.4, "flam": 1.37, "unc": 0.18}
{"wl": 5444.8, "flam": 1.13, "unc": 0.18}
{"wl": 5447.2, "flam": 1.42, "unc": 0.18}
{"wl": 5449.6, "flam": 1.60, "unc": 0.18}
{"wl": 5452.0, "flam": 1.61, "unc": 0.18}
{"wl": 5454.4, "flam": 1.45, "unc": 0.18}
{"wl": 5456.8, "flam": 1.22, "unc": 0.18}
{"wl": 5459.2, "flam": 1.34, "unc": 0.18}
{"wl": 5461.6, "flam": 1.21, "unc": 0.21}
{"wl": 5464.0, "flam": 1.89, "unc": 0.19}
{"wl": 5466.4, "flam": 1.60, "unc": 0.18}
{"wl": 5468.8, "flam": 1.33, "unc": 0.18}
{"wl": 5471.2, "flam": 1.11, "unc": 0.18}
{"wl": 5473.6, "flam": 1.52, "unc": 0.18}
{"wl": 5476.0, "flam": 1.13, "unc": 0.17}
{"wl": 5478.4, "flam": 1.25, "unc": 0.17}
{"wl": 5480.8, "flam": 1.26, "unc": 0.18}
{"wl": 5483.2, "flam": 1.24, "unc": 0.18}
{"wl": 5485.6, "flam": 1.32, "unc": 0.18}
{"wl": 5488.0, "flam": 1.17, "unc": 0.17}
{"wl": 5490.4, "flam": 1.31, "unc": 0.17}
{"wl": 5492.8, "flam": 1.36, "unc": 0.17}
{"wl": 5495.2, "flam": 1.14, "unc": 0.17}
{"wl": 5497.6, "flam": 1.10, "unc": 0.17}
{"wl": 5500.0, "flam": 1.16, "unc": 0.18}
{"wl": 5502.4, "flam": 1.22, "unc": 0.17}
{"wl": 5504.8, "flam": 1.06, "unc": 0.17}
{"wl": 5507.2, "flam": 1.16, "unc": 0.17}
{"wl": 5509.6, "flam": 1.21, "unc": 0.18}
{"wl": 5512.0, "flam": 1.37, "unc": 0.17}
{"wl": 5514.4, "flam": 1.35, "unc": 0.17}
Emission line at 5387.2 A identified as C III] 1909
